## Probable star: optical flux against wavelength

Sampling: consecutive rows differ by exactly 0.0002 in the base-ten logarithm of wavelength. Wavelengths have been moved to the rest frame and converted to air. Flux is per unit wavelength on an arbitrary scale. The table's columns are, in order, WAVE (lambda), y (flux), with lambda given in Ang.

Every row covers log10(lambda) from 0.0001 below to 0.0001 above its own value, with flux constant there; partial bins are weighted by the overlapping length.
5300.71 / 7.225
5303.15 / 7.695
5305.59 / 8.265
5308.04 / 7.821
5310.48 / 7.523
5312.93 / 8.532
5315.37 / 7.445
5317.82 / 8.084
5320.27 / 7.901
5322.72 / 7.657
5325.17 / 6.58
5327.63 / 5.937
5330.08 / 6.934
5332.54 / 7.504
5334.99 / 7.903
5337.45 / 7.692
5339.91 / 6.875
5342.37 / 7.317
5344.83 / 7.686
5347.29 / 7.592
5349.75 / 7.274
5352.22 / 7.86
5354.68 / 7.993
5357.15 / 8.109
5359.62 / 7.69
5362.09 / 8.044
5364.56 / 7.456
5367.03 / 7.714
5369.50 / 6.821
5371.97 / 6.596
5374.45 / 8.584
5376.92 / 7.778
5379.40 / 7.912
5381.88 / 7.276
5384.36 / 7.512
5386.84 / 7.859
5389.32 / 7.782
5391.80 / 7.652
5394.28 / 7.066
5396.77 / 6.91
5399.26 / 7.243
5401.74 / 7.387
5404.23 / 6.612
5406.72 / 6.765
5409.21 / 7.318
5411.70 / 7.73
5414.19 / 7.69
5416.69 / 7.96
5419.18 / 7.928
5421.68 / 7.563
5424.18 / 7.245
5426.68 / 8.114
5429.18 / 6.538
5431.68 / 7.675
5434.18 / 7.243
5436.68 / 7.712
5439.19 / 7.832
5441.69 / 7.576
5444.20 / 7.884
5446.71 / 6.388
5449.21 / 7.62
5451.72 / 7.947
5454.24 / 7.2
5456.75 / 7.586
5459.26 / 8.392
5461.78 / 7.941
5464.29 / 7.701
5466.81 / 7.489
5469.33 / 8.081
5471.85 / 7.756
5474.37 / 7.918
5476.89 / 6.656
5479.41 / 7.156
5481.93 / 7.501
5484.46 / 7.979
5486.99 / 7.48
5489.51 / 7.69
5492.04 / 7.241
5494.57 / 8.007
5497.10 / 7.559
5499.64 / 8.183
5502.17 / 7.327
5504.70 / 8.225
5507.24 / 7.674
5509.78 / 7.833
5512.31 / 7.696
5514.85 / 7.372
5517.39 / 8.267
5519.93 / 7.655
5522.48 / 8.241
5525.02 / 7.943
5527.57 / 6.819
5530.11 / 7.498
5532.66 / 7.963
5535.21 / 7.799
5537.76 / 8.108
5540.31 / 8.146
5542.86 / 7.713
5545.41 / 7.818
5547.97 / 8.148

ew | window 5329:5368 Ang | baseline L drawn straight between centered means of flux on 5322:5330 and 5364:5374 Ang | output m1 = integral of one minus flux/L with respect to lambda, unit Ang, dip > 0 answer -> -3.5 Ang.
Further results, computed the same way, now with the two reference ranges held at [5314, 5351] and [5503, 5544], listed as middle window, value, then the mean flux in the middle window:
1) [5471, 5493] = 0.64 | 7.49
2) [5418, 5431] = 0.16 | 7.48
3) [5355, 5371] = -0.45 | 7.64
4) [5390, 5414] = 0.96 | 7.22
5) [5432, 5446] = 0.01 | 7.6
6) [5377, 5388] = -0.25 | 7.65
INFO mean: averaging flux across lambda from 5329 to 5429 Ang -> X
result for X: 7.51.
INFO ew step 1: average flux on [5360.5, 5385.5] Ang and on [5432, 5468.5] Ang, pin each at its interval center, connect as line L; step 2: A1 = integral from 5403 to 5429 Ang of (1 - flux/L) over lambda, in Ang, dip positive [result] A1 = 0.5 Ang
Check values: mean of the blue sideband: 7.57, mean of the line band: 7.45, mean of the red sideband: 7.62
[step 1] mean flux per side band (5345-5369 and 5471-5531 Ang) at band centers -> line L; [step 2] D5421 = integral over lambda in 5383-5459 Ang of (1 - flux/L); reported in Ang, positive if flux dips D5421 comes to 2.2 Ang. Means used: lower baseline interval 7.72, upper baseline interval 7.65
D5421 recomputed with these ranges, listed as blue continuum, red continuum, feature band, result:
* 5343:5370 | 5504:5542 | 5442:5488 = 1.0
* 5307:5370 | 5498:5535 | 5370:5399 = 0.3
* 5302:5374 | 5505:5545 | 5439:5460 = 0.3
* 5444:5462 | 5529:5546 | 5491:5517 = 0.1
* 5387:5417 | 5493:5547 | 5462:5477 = -0.2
